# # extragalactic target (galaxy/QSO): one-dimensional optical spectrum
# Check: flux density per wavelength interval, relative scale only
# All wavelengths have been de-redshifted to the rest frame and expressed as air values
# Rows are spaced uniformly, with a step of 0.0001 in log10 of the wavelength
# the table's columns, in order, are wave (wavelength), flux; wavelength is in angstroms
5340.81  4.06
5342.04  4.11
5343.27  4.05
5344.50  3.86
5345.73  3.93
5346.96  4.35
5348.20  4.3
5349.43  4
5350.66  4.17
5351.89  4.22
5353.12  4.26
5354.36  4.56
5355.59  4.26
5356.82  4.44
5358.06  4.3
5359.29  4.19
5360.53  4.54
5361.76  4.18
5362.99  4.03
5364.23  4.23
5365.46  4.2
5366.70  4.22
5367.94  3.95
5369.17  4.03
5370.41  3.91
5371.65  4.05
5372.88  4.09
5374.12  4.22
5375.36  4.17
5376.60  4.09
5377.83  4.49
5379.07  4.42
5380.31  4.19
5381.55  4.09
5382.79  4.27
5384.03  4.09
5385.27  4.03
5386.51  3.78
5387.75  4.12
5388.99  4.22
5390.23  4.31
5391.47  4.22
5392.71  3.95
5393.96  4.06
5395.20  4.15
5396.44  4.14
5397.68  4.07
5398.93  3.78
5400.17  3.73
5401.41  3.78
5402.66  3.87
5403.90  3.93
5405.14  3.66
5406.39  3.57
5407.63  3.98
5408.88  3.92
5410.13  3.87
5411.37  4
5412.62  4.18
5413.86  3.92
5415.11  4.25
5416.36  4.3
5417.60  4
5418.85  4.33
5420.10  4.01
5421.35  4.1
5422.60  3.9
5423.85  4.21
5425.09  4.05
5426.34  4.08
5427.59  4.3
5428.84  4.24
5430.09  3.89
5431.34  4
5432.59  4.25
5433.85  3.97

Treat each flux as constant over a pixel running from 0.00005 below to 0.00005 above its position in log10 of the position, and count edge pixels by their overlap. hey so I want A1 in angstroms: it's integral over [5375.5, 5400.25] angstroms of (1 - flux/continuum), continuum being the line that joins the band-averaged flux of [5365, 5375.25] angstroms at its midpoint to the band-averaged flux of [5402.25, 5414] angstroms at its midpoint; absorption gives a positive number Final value -0.8 angstroms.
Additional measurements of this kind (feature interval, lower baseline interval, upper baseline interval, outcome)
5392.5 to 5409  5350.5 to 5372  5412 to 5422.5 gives 1.0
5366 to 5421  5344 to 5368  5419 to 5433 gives 1.3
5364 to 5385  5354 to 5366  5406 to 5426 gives 0.3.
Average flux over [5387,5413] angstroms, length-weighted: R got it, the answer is 3.97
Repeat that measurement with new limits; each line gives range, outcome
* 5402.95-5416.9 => 3.96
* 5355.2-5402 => 4.13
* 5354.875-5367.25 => 4.26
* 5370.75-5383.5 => 4.2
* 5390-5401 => 4.03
